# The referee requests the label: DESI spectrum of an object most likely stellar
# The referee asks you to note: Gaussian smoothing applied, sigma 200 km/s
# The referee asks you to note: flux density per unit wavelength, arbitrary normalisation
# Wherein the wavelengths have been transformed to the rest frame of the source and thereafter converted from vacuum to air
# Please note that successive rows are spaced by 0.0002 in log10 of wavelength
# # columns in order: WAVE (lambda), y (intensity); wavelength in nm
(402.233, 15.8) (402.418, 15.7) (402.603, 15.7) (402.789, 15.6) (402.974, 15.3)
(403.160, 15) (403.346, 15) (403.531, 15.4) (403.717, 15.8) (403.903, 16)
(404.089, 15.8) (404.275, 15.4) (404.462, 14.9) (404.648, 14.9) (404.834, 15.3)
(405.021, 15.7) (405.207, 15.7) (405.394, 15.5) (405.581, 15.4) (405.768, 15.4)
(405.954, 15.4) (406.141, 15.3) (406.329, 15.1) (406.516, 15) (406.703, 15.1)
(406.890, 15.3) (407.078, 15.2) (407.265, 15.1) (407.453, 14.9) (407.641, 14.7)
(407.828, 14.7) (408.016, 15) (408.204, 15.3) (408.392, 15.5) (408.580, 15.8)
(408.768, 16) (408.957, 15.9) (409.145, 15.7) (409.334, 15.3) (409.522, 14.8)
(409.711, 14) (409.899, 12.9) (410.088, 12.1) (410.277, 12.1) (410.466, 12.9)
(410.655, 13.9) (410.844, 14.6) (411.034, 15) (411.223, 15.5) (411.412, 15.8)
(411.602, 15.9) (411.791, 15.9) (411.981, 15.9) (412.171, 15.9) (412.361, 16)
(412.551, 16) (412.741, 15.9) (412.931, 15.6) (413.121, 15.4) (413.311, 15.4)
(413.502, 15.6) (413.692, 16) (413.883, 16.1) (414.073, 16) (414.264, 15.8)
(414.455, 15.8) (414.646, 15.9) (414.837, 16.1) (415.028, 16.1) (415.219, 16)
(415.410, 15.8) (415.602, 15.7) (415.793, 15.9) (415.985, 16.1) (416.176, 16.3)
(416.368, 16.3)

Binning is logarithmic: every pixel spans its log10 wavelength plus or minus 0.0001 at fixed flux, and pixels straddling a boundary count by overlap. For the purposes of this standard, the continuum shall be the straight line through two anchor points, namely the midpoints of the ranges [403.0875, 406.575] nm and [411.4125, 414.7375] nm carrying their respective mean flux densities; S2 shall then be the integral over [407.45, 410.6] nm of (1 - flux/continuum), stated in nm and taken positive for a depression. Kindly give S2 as 0.21 nm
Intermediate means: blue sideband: 15.4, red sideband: 15.8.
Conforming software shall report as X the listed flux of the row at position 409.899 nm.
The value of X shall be 12.9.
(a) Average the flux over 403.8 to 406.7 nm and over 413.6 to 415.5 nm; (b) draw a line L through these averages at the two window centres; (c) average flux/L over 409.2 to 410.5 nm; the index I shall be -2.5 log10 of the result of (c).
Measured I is 0.16 mag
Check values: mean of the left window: 15.4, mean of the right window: 16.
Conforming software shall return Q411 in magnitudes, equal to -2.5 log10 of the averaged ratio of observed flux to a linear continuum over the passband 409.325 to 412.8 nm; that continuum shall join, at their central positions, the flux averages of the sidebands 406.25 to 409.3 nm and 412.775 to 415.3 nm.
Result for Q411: 0.060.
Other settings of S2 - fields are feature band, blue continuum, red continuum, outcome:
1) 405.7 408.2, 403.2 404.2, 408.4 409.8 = 0.06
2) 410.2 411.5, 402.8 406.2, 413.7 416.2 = 0.12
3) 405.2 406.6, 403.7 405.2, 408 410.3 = -0.01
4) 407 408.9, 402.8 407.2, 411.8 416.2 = 0.04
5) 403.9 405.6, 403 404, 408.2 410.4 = -0.02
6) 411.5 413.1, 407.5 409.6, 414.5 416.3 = -0.02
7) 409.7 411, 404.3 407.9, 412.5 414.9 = 0.19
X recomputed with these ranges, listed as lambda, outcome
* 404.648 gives 14.9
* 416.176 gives 16.3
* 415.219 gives 16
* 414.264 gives 15.8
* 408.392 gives 15.5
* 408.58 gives 15.8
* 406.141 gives 15.3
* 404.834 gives 15.3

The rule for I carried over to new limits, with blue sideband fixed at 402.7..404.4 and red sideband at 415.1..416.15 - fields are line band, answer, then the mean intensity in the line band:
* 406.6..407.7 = 0.04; 15.1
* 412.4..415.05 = 0.00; 15.8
